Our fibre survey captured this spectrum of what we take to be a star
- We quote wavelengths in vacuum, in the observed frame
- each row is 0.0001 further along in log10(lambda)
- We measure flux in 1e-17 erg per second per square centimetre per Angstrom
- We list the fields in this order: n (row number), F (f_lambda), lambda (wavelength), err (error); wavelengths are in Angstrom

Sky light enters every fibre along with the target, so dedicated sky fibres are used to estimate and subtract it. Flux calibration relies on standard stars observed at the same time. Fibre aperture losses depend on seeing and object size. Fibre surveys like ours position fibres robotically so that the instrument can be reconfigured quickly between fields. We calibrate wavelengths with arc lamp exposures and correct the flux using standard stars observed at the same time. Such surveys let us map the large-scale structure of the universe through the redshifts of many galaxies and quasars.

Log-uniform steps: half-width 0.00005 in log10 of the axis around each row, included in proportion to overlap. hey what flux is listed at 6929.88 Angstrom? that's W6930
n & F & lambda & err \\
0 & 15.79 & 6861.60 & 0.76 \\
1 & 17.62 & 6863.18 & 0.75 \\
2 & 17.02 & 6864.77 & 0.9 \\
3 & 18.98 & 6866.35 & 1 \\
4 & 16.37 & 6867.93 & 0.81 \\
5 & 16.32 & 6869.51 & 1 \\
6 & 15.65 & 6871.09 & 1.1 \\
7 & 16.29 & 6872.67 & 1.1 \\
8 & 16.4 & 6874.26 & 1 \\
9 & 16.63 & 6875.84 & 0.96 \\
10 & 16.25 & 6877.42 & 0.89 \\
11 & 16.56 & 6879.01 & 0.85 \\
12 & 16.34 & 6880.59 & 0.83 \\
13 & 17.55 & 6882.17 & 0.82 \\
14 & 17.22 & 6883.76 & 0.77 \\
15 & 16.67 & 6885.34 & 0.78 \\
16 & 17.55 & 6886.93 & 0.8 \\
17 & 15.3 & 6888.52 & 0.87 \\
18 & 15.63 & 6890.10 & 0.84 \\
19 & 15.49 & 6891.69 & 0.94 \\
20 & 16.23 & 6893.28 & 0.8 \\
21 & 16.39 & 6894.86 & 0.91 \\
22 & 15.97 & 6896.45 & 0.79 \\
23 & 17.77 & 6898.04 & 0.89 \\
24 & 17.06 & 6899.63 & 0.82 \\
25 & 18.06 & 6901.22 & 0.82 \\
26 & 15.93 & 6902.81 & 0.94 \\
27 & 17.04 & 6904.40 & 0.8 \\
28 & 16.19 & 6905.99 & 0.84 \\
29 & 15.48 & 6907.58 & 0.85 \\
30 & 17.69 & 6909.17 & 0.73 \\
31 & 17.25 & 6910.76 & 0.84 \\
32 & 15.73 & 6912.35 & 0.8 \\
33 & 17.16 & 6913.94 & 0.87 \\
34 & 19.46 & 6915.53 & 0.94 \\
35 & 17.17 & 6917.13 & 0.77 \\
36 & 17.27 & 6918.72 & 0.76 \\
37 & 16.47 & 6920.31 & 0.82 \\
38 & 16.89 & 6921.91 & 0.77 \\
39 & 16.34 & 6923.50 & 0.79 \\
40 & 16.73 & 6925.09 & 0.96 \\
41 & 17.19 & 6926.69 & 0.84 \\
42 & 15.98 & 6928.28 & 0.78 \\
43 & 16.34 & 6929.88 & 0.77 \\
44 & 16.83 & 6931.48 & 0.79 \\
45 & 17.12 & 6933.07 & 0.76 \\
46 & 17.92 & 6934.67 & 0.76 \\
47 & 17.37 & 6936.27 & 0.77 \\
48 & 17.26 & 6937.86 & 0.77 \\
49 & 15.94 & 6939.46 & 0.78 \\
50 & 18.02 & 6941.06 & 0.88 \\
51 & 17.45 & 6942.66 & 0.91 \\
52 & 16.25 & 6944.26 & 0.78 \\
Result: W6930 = 16.34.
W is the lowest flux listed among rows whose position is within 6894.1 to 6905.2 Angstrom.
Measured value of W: 15.93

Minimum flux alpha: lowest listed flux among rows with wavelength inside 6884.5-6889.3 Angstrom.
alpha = 15.3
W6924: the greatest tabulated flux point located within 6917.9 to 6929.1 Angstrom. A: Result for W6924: 17.27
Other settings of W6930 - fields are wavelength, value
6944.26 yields 16.25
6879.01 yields 16.56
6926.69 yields 17.19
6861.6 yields 15.79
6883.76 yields 17.22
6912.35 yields 15.73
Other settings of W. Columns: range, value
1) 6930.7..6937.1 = 16.83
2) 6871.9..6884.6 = 16.25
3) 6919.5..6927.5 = 16.34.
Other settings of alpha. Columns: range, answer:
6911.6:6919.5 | 15.73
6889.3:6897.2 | 15.49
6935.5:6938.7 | 17.26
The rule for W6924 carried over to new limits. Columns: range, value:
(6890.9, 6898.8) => 17.77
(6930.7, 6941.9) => 18.02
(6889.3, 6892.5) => 15.63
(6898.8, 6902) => 18.06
